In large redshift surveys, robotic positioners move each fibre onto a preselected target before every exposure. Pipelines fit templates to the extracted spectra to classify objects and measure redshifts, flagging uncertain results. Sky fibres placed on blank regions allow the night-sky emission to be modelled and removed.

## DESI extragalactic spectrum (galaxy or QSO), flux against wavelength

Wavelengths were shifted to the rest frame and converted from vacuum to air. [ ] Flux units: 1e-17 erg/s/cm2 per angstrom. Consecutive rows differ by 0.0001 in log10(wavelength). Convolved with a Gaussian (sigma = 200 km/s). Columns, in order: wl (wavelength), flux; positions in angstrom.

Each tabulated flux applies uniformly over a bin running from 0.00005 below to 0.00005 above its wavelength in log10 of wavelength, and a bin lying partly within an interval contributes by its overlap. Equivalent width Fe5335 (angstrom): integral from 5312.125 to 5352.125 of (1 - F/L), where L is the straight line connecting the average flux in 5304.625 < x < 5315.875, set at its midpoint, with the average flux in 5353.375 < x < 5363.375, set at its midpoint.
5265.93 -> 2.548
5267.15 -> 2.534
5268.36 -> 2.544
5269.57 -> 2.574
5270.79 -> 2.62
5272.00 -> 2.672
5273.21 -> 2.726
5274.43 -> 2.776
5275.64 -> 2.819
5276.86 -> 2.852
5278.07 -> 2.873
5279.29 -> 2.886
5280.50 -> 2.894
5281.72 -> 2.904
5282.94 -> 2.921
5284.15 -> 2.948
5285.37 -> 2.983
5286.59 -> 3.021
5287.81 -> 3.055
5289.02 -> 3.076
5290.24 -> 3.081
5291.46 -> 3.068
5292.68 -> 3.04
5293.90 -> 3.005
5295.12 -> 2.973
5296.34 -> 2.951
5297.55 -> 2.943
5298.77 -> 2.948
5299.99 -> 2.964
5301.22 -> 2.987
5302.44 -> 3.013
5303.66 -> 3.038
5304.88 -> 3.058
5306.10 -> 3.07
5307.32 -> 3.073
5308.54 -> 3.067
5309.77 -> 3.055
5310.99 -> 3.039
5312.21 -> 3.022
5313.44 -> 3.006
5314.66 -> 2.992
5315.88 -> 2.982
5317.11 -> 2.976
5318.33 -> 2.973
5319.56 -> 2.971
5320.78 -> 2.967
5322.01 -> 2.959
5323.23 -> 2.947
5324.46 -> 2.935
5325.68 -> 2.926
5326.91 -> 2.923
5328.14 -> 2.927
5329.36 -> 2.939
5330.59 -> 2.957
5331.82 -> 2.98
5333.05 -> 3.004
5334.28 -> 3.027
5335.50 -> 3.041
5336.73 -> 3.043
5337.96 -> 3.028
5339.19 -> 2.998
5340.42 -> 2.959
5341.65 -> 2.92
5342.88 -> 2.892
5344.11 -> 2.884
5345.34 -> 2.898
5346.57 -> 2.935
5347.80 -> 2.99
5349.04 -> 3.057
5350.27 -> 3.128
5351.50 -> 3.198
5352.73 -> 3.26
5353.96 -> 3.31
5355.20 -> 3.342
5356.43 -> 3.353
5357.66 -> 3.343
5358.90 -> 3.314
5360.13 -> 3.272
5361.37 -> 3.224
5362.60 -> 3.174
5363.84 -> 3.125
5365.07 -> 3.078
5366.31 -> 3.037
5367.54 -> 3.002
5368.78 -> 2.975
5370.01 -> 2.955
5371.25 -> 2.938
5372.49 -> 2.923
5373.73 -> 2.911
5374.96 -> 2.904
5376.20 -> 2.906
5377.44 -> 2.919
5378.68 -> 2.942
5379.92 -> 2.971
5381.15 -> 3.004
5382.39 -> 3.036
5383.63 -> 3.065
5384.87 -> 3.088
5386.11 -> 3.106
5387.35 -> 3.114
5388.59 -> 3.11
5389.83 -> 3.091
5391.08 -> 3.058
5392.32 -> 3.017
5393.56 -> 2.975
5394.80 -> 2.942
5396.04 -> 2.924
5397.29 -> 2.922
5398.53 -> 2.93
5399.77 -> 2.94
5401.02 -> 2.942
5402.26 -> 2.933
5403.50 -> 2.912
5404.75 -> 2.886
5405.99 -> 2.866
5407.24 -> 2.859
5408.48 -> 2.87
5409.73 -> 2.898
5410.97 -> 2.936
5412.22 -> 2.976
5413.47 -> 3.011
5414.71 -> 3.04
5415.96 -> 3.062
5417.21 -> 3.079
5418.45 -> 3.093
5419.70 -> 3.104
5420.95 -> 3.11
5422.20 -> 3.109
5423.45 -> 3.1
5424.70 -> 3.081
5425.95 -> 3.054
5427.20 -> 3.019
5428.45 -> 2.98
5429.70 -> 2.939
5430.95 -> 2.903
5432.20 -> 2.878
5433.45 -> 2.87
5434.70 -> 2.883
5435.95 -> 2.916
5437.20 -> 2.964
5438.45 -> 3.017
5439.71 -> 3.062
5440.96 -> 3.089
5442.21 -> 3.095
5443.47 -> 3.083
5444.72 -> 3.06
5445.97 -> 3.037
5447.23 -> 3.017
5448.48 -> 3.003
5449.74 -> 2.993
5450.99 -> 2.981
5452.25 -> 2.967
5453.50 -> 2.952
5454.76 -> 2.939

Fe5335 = 2.2 angstrom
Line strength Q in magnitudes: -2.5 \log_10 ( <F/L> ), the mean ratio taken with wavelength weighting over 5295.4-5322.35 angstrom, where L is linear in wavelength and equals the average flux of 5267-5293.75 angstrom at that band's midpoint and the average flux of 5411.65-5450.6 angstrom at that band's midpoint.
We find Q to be -0.040 mag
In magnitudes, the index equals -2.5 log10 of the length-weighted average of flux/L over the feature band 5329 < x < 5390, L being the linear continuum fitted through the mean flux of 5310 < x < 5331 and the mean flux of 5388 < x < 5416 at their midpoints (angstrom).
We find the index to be -0.03 mag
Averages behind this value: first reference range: 2.97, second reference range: 2.96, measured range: 3.05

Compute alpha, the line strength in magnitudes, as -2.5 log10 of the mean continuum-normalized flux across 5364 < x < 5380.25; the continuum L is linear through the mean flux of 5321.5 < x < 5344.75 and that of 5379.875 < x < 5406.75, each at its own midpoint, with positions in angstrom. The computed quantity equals 0.01 mag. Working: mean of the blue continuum 2.96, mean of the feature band 2.96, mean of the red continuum 2.99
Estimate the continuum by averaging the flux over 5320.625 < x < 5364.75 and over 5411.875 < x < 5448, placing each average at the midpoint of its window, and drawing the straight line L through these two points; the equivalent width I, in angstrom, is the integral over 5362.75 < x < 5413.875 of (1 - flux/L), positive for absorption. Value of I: 1.1 angstrom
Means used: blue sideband 3.06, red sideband 3.02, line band 2.98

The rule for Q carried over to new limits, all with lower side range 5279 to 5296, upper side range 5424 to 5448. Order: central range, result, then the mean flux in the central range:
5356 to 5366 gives -0.081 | 3.23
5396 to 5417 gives 0.021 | 2.94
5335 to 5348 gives 0.012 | 2.96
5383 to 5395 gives -0.023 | 3.06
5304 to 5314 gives -0.020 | 3.05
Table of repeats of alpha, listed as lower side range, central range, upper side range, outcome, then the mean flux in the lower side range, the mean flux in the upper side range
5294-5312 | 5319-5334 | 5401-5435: 0.019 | 3.01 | 2.98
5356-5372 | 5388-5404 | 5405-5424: 0.027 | 3.13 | 3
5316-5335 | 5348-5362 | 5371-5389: -0.093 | 2.96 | 3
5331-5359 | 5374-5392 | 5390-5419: -0.006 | 3.08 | 2.96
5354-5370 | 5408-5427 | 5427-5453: 0.003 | 3.18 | 2.99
